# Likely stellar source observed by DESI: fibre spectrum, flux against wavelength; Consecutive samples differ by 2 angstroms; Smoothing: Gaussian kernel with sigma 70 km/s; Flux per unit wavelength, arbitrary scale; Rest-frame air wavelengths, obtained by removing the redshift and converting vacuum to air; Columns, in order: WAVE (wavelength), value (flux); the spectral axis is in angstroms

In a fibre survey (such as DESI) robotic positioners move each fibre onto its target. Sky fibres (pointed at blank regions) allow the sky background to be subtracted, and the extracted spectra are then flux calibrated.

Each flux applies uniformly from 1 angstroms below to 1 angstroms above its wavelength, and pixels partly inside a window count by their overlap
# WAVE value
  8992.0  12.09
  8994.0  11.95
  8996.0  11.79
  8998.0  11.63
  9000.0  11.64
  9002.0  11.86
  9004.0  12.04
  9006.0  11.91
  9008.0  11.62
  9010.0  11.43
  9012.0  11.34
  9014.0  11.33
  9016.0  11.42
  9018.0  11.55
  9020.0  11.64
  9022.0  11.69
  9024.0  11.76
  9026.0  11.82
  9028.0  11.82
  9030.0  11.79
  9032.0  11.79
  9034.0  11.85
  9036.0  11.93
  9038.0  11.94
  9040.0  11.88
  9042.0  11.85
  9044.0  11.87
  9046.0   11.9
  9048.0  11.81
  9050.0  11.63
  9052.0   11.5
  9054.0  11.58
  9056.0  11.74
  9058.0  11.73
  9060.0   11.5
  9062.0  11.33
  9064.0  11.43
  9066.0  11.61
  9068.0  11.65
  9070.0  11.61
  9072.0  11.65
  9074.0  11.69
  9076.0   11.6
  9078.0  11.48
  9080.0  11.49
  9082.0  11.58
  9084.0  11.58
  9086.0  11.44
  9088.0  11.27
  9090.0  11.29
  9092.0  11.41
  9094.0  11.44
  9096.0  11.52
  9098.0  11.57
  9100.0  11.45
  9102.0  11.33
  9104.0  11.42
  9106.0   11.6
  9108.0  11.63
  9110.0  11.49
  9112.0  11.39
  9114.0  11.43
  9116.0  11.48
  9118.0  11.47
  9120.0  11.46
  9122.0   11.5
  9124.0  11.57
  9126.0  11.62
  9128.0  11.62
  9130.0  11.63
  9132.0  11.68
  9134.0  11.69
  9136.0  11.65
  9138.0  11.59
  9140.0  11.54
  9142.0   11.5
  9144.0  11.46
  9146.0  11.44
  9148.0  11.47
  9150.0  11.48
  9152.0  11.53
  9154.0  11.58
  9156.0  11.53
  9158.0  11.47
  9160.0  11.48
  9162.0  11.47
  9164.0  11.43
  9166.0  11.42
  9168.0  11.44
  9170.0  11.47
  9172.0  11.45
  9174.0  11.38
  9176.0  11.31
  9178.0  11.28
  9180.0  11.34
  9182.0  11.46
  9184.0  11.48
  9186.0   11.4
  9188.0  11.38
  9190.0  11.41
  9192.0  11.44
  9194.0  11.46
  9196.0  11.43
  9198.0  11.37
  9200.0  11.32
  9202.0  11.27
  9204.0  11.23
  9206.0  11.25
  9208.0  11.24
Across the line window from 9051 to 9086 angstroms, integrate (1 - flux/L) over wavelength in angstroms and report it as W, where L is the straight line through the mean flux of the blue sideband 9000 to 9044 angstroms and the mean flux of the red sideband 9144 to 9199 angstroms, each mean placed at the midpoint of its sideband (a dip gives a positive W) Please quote 0.2 angstroms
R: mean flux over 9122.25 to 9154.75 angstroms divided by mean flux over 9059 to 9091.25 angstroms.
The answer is 1.00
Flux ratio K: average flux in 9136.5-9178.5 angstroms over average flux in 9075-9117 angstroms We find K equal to 1.00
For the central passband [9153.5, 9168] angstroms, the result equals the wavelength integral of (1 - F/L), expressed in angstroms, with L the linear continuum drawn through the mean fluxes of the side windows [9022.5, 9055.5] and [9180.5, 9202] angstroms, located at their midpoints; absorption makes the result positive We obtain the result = 0.0 angstroms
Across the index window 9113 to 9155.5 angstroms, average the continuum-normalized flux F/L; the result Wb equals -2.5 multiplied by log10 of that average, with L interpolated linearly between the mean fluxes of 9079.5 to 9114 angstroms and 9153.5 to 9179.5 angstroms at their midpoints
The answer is -0.01 mag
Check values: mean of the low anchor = 11.5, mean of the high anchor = 11.4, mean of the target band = 11.5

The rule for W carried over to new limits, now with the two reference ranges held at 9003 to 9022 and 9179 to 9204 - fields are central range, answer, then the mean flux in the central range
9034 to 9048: -0.4 angstroms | 11.9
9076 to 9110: 0.1 angstroms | 11.5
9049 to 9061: -0.1 angstroms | 11.6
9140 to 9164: -0.1 angstroms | 11.5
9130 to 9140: -0.2 angstroms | 11.6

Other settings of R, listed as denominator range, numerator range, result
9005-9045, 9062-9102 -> 0.98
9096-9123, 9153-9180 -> 1.00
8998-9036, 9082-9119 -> 0.98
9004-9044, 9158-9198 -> 0.97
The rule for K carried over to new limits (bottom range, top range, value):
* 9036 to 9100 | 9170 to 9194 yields 0.98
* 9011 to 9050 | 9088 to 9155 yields 0.98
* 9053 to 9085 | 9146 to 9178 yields 0.99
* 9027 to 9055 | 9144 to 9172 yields 0.97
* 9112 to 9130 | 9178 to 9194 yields 0.99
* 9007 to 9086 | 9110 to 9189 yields 0.99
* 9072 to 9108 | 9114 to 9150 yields 1.00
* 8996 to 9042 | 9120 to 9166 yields 0.98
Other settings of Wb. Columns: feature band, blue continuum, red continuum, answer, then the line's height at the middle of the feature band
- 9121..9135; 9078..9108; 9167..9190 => -0.017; 11.4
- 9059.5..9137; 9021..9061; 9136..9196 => 0.010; 11.6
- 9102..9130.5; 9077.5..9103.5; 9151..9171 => -0.005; 11.5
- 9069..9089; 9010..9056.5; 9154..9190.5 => 0.007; 11.6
